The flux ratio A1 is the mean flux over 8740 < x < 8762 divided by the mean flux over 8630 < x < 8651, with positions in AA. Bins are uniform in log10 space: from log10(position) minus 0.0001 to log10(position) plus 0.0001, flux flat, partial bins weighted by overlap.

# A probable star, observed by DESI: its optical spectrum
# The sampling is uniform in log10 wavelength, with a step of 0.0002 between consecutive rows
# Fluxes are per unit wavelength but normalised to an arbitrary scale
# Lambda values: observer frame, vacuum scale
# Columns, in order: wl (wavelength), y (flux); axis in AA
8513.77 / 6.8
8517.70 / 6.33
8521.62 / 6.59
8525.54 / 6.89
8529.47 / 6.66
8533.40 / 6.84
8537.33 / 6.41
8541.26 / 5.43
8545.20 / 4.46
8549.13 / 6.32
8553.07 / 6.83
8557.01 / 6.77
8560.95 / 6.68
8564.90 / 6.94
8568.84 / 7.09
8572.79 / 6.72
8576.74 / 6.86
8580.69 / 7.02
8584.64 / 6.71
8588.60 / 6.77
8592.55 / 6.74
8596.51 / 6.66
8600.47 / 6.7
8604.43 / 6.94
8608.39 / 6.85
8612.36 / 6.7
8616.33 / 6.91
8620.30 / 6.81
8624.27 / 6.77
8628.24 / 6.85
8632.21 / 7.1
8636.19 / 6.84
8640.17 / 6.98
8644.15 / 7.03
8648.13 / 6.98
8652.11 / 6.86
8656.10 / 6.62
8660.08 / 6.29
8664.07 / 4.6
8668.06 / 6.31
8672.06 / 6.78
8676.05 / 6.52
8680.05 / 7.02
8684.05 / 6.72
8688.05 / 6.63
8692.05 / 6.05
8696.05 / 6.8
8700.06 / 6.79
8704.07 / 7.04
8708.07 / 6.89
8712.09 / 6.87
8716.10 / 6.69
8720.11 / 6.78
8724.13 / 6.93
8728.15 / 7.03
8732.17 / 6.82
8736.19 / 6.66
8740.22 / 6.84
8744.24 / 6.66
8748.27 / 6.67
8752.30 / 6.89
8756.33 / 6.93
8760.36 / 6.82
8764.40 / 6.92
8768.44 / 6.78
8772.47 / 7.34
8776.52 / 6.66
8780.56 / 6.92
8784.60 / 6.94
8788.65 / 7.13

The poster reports 1.0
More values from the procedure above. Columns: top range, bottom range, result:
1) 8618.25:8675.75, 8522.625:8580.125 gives 1.02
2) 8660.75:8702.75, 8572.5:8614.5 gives 0.95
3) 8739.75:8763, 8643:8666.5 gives 1.07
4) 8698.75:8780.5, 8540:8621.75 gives 1.03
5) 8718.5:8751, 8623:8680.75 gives 1.03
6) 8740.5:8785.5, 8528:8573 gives 1.07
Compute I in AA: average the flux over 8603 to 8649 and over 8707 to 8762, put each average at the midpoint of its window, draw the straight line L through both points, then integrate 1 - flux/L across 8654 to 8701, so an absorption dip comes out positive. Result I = 3.0 AA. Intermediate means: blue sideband 6.89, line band 6.42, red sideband 6.82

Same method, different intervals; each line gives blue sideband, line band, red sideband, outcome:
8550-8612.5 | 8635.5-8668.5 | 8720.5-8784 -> 1.60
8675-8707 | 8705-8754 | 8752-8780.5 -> -0.04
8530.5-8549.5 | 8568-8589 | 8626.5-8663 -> -2.15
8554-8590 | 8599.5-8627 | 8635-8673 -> -0.58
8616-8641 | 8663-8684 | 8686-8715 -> 1.30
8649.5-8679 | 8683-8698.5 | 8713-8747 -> -0.08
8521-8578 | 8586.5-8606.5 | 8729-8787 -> -0.57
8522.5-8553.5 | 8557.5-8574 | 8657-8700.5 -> -1.60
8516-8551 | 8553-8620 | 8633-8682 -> -4.69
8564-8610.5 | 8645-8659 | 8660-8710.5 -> -0.39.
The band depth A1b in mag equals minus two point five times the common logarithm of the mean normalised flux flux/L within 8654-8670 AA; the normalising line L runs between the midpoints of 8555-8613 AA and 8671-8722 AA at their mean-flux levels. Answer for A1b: 0.14 mag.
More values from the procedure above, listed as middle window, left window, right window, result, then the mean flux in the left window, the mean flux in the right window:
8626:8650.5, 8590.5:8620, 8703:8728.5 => -0.02 mag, 6.79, 6.88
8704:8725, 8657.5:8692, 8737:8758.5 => -0.04 mag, 6.35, 6.79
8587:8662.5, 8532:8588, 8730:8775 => -0.03 mag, 6.51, 6.85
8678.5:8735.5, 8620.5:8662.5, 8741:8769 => 0.00 mag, 6.81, 6.81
